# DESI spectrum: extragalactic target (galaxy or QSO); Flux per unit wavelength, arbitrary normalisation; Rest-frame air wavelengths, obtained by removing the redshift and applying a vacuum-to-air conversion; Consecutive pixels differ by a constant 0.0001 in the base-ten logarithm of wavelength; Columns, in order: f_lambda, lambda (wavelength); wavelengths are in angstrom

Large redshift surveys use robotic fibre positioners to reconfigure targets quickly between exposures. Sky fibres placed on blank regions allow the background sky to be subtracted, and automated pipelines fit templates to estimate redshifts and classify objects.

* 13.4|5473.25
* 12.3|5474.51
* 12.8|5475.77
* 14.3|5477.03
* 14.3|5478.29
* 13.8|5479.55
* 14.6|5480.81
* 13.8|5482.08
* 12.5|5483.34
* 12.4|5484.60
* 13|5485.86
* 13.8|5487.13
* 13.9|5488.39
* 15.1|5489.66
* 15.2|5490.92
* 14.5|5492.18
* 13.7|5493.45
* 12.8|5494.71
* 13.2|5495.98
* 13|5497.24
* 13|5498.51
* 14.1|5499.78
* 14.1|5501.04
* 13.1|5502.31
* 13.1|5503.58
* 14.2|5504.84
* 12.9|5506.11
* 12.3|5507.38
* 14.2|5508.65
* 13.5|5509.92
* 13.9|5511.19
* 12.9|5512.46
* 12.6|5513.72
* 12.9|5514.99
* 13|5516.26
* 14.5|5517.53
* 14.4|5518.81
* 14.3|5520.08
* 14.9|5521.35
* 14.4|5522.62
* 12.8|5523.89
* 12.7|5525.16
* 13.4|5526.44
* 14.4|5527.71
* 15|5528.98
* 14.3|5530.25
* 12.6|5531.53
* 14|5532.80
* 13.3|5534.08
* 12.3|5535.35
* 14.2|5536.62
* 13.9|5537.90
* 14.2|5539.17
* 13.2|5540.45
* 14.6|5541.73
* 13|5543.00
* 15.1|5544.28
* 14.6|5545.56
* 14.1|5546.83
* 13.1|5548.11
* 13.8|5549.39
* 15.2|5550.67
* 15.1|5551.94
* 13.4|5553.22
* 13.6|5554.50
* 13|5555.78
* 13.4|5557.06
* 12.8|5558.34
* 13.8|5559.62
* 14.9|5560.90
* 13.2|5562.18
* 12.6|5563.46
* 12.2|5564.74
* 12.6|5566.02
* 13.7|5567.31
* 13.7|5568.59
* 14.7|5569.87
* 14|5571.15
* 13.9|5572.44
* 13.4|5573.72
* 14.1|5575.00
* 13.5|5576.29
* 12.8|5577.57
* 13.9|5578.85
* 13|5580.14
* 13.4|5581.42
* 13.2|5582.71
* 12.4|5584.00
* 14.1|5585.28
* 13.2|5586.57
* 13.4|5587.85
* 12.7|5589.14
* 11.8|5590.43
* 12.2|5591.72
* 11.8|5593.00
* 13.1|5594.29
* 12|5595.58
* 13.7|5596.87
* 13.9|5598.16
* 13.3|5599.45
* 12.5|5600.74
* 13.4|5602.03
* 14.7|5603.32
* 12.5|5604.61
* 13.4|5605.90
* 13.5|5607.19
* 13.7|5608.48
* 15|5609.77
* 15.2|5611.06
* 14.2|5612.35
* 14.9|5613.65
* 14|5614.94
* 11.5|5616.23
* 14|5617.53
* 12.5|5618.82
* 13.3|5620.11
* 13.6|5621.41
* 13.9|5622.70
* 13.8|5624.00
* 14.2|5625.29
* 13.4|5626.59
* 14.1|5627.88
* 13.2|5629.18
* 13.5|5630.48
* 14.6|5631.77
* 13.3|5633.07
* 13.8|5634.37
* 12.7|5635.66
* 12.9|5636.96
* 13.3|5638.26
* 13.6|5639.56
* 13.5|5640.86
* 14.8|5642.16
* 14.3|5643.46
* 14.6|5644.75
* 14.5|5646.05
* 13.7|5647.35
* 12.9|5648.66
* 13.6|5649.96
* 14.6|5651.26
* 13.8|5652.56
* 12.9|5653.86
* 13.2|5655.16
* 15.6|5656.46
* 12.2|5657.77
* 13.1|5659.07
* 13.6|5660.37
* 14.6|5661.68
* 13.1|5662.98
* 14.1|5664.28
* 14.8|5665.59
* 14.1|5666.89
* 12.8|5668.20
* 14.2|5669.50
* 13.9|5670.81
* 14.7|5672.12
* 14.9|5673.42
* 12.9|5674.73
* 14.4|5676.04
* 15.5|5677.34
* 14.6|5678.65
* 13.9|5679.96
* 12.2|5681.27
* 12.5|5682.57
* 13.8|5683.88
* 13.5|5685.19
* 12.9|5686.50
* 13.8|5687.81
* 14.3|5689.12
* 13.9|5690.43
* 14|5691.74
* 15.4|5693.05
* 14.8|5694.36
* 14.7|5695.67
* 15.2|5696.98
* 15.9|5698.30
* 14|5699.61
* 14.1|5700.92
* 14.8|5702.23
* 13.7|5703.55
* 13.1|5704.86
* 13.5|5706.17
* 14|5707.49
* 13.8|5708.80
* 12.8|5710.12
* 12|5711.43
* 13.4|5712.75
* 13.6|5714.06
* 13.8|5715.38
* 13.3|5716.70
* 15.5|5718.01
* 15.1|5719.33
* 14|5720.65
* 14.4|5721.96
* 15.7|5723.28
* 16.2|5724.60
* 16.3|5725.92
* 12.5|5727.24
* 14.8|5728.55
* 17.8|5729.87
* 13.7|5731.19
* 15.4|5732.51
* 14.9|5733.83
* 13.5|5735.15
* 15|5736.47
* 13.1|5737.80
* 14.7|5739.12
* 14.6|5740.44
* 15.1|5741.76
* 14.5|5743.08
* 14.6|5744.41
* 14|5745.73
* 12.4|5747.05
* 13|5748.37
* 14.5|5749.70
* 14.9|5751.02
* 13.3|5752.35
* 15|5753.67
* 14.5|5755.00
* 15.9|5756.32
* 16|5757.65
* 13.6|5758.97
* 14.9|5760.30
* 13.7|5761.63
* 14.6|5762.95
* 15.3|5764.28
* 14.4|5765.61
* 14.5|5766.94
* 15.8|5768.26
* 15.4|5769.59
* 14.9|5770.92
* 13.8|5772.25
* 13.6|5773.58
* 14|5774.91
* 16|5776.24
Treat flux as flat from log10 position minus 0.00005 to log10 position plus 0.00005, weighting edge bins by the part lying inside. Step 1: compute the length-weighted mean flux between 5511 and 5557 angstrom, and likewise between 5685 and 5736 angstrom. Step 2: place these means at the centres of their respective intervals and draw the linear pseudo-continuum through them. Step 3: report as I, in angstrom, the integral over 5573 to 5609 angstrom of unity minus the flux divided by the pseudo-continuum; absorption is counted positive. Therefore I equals 2.1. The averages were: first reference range 13.8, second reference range 14.3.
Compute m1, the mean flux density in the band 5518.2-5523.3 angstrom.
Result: 14.5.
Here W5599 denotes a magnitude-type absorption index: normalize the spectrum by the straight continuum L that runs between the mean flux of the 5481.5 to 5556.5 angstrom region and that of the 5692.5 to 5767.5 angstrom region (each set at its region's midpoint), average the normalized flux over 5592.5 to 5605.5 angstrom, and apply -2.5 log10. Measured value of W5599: 0.070 mag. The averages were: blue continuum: 13.7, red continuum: 14.4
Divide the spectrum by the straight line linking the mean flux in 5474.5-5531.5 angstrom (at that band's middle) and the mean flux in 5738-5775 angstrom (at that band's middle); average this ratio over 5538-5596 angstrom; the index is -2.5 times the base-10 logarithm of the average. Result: 0.03 mag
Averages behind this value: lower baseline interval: 13.6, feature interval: 13.5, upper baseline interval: 14.5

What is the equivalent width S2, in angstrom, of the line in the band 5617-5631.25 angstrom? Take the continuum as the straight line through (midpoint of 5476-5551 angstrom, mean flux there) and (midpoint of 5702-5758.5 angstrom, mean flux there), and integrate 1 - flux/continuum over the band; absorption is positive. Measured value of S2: 0.4 angstrom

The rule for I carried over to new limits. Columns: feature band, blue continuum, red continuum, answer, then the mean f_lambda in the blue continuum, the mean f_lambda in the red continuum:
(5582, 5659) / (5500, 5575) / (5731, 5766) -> 2.5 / 13.7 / 14.4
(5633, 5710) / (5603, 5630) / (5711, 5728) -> 0.8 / 13.7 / 14.3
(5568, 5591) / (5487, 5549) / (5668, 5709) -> 0.7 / 13.7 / 14.1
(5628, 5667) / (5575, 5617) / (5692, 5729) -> 0.0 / 13.3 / 14.3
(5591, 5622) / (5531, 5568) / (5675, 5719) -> 0.8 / 13.6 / 14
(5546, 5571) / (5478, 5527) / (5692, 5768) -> 0.3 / 13.6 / 14.4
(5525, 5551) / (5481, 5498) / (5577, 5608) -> -1.0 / 13.6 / 13.1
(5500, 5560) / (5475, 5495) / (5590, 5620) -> -0.4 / 13.8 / 13.4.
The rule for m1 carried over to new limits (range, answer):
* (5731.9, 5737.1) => 14.7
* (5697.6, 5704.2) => 14.5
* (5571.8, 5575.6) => 13.8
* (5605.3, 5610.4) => 13.9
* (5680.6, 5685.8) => 13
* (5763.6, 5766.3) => 14.8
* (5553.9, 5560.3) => 13.3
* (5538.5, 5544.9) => 14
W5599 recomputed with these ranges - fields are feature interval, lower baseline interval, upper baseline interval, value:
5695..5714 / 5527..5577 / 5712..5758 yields 0.037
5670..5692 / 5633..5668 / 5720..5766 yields 0.013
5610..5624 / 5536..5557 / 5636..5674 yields 0.012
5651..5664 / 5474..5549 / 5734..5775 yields 0.036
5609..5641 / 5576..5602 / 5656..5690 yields -0.026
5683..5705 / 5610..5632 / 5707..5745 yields -0.001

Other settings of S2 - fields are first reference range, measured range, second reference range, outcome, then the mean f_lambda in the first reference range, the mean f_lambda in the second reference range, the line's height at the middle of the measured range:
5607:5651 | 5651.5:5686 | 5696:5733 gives 0.6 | 13.8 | 14.4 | 14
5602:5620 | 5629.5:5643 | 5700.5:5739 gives 0.3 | 13.8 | 14.3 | 13.9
